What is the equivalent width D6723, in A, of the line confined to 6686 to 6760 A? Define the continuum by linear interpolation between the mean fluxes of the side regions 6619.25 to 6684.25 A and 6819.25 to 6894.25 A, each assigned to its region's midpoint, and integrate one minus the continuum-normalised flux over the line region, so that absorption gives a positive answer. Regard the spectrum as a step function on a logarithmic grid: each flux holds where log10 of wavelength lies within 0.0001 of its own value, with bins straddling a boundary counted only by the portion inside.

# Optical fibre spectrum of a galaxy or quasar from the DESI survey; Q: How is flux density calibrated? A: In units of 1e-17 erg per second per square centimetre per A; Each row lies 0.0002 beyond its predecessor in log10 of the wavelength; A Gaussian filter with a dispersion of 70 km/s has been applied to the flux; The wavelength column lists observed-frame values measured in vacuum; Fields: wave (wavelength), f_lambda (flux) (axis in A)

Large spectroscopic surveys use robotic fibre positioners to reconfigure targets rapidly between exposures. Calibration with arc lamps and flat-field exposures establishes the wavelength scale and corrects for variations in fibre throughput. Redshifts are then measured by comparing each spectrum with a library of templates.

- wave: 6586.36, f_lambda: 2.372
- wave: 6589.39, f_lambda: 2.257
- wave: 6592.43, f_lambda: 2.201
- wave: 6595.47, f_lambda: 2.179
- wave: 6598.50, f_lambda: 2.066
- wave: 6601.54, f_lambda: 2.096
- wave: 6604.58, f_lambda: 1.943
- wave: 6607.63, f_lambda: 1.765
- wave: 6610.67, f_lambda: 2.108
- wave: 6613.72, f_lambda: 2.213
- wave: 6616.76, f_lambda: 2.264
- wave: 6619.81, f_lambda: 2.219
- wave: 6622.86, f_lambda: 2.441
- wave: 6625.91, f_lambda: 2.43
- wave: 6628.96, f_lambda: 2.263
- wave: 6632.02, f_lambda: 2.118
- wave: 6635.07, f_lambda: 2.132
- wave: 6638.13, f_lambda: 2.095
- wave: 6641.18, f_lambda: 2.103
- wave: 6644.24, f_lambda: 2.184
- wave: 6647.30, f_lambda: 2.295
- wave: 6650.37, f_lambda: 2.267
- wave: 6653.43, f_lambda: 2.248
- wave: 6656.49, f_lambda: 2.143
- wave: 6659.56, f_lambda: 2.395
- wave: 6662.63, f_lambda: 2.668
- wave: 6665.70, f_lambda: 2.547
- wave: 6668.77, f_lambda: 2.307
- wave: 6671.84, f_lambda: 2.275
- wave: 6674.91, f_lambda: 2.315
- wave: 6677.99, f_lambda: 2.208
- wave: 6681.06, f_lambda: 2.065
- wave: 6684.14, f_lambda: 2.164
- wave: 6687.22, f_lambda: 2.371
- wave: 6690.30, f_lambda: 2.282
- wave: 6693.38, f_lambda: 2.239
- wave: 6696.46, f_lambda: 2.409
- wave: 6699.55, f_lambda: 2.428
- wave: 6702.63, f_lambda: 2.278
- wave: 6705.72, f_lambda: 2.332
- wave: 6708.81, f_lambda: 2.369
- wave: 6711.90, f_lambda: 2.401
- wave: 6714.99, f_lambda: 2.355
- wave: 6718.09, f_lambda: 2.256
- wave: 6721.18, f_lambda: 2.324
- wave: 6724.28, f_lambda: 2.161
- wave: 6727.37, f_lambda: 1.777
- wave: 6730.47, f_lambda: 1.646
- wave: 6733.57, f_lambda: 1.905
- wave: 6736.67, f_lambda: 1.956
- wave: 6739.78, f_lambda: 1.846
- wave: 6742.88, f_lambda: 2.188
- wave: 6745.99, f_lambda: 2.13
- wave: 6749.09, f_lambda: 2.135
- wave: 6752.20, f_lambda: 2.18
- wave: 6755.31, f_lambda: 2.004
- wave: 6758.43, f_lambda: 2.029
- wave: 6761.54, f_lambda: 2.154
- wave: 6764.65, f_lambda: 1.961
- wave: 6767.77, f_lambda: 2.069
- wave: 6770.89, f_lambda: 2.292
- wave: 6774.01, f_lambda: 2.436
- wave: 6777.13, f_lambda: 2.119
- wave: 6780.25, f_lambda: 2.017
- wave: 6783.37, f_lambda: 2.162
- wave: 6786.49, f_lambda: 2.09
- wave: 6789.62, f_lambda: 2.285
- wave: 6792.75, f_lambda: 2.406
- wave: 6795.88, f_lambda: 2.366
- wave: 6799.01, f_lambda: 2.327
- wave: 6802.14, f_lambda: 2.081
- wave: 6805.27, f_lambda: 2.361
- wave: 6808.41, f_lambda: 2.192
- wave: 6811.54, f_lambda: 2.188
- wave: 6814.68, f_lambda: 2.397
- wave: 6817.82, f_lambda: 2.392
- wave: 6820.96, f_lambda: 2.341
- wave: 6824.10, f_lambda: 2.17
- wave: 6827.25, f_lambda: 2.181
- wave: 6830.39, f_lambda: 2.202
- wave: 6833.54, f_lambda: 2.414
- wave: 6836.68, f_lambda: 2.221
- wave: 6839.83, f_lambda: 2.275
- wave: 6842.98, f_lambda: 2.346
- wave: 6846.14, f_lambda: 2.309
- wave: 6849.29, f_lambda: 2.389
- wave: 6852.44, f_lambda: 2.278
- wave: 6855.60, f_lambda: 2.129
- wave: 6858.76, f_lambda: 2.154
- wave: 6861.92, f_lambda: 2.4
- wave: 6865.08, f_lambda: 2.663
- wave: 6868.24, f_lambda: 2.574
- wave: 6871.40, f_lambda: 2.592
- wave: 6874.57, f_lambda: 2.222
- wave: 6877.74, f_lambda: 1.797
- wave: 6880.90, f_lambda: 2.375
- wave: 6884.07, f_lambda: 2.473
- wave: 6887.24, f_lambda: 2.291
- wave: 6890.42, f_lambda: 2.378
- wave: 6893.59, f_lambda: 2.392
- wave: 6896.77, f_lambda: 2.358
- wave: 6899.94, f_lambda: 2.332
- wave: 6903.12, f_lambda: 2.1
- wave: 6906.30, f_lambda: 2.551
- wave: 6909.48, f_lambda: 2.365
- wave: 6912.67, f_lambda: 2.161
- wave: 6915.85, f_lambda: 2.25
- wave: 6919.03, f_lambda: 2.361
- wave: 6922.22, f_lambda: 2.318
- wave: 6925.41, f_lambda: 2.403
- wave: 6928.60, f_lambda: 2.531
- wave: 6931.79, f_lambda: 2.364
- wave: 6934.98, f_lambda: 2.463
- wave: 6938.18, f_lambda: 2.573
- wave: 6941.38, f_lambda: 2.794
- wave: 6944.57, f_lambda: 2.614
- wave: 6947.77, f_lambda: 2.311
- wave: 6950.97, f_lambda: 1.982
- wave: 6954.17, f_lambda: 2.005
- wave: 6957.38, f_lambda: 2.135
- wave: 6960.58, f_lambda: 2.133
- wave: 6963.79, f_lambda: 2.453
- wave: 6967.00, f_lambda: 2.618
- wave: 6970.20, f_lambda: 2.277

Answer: 3.9 A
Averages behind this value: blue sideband 2.27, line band 2.17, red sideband 2.31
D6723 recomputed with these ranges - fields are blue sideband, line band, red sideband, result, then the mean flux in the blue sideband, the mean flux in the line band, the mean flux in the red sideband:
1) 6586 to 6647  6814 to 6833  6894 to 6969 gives 0.1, 2.17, 2.28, 2.36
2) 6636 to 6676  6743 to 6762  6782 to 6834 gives 1.4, 2.29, 2.11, 2.27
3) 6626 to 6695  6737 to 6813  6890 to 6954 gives 4.8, 2.26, 2.16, 2.37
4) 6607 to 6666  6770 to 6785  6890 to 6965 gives 0.6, 2.25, 2.2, 2.35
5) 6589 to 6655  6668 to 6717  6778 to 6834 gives -2.1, 2.18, 2.3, 2.25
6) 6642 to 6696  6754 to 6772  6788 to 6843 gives 1.6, 2.29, 2.08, 2.28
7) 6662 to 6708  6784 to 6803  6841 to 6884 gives 0.5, 2.32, 2.26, 2.33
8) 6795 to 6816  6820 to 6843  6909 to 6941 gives 0.3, 2.27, 2.26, 2.39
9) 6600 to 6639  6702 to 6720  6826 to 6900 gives -0.9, 2.16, 2.33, 2.32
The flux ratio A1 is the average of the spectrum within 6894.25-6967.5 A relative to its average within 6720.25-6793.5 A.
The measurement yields 1.13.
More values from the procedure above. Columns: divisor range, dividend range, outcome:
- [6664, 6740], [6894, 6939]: 1.07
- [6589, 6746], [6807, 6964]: 1.05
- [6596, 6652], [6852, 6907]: 1.08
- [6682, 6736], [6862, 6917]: 1.06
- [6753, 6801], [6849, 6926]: 1.07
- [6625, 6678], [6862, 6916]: 1.03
